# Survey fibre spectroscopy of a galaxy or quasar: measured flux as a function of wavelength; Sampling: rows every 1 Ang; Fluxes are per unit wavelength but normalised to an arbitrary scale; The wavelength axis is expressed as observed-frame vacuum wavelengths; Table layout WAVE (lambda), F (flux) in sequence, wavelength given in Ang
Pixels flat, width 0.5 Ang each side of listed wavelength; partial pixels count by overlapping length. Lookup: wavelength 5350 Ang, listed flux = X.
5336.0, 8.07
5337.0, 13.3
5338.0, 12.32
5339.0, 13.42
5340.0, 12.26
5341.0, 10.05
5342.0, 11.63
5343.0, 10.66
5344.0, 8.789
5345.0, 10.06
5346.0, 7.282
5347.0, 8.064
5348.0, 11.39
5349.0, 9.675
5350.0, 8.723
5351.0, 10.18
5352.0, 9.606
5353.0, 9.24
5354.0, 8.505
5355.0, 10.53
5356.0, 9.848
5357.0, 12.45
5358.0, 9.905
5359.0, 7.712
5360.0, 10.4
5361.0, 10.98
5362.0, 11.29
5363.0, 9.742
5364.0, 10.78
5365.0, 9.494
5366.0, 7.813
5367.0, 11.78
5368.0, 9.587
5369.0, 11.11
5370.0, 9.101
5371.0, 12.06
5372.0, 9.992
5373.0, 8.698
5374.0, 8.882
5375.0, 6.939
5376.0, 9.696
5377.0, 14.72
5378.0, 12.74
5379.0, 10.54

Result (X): 8.723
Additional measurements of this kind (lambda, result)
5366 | 7.813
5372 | 9.992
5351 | 10.18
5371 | 12.06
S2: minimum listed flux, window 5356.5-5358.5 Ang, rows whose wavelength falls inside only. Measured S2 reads 9.905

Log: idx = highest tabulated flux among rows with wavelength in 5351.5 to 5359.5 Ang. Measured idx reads 12.45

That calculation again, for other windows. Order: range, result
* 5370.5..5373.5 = 12.06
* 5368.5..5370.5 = 11.11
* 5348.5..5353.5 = 10.18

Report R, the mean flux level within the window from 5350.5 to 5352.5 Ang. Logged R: 9.89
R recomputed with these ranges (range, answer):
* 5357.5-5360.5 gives 9.34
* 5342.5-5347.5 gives 8.97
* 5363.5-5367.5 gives 9.97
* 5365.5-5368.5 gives 9.73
